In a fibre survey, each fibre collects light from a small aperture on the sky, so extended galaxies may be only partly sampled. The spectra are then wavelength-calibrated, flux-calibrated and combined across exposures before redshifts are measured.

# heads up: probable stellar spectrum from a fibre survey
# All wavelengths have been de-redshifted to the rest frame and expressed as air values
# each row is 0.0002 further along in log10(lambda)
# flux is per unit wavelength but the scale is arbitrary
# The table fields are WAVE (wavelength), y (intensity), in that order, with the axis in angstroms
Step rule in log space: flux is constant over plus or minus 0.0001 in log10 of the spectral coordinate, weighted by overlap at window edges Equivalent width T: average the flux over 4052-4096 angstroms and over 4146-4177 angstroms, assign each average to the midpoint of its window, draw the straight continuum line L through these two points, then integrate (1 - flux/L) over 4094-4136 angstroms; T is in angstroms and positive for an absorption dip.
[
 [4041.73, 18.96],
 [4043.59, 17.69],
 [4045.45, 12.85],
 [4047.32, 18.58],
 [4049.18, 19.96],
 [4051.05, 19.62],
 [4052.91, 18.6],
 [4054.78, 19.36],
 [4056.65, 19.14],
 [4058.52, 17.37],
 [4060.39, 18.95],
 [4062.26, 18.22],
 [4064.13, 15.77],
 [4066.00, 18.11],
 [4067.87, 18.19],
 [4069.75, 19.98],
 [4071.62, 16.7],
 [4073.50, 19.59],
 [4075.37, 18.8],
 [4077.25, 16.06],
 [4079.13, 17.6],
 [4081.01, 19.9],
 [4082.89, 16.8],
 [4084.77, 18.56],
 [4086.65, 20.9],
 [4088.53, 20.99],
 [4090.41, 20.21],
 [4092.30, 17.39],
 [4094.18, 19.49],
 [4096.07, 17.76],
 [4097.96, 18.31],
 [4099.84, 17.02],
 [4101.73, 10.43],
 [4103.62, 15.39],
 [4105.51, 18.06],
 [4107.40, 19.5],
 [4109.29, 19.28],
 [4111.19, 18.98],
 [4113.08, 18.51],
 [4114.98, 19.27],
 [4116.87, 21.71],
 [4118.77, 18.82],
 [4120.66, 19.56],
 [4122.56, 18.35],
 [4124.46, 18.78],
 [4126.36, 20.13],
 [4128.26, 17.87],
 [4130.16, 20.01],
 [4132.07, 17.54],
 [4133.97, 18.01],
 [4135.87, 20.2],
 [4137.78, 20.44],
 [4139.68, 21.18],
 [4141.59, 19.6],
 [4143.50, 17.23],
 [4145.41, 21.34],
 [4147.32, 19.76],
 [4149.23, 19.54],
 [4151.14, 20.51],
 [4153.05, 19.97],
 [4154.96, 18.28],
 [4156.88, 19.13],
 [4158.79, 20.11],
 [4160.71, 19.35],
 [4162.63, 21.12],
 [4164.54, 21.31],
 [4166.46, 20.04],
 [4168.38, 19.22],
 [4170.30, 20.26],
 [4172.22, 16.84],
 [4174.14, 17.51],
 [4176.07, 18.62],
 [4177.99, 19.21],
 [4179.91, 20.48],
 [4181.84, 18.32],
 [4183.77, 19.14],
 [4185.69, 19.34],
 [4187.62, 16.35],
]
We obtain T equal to 1.44 angstroms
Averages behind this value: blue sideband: 18.5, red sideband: 19.5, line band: 18.3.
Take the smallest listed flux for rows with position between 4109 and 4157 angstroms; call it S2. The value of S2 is 17.23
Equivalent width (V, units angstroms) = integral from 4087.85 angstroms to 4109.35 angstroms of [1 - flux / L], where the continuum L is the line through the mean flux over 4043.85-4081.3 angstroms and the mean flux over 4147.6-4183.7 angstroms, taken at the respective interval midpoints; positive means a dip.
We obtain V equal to 1.0 angstroms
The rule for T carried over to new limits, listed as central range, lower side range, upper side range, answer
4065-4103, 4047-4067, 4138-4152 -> 1.66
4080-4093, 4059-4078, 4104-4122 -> -0.55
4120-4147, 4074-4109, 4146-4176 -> -0.55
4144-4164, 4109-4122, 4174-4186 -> -0.73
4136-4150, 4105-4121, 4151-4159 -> -0.34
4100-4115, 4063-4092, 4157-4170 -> 1.41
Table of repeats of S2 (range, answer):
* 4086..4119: 10.43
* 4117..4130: 17.87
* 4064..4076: 15.77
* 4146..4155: 18.28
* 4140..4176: 16.84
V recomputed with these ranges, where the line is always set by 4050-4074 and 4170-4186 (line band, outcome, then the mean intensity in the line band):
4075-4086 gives 0.3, 18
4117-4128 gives -0.4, 19.2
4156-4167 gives -0.9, 20.2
